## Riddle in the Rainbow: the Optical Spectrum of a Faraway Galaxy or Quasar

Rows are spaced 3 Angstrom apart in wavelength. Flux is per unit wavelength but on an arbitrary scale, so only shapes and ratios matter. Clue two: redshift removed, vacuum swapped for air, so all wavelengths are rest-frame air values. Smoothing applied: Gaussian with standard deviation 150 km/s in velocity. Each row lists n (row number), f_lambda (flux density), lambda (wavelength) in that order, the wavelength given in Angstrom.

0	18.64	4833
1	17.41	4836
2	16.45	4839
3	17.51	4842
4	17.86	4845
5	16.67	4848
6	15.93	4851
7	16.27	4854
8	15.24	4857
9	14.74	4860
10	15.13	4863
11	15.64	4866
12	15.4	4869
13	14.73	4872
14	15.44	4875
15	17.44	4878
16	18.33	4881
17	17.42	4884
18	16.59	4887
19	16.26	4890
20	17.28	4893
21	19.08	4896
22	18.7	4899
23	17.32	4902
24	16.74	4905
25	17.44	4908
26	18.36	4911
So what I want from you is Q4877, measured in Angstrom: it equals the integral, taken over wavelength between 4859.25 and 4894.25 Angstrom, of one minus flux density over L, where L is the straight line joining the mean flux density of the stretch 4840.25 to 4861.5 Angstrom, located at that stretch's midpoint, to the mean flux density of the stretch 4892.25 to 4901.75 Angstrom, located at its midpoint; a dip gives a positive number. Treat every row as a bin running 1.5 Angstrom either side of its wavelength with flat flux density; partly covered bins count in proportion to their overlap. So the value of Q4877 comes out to 2.4 Angstrom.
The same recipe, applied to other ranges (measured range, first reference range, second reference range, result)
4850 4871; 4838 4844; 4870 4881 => 1.4 Angstrom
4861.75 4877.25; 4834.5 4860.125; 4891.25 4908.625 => 1.5 Angstrom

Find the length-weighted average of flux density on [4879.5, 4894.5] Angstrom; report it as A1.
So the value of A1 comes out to 17.2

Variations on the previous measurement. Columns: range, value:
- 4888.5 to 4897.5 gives 17.5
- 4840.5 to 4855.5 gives 16.8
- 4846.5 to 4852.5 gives 16.3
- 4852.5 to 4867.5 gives 15.4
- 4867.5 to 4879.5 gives 15.8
